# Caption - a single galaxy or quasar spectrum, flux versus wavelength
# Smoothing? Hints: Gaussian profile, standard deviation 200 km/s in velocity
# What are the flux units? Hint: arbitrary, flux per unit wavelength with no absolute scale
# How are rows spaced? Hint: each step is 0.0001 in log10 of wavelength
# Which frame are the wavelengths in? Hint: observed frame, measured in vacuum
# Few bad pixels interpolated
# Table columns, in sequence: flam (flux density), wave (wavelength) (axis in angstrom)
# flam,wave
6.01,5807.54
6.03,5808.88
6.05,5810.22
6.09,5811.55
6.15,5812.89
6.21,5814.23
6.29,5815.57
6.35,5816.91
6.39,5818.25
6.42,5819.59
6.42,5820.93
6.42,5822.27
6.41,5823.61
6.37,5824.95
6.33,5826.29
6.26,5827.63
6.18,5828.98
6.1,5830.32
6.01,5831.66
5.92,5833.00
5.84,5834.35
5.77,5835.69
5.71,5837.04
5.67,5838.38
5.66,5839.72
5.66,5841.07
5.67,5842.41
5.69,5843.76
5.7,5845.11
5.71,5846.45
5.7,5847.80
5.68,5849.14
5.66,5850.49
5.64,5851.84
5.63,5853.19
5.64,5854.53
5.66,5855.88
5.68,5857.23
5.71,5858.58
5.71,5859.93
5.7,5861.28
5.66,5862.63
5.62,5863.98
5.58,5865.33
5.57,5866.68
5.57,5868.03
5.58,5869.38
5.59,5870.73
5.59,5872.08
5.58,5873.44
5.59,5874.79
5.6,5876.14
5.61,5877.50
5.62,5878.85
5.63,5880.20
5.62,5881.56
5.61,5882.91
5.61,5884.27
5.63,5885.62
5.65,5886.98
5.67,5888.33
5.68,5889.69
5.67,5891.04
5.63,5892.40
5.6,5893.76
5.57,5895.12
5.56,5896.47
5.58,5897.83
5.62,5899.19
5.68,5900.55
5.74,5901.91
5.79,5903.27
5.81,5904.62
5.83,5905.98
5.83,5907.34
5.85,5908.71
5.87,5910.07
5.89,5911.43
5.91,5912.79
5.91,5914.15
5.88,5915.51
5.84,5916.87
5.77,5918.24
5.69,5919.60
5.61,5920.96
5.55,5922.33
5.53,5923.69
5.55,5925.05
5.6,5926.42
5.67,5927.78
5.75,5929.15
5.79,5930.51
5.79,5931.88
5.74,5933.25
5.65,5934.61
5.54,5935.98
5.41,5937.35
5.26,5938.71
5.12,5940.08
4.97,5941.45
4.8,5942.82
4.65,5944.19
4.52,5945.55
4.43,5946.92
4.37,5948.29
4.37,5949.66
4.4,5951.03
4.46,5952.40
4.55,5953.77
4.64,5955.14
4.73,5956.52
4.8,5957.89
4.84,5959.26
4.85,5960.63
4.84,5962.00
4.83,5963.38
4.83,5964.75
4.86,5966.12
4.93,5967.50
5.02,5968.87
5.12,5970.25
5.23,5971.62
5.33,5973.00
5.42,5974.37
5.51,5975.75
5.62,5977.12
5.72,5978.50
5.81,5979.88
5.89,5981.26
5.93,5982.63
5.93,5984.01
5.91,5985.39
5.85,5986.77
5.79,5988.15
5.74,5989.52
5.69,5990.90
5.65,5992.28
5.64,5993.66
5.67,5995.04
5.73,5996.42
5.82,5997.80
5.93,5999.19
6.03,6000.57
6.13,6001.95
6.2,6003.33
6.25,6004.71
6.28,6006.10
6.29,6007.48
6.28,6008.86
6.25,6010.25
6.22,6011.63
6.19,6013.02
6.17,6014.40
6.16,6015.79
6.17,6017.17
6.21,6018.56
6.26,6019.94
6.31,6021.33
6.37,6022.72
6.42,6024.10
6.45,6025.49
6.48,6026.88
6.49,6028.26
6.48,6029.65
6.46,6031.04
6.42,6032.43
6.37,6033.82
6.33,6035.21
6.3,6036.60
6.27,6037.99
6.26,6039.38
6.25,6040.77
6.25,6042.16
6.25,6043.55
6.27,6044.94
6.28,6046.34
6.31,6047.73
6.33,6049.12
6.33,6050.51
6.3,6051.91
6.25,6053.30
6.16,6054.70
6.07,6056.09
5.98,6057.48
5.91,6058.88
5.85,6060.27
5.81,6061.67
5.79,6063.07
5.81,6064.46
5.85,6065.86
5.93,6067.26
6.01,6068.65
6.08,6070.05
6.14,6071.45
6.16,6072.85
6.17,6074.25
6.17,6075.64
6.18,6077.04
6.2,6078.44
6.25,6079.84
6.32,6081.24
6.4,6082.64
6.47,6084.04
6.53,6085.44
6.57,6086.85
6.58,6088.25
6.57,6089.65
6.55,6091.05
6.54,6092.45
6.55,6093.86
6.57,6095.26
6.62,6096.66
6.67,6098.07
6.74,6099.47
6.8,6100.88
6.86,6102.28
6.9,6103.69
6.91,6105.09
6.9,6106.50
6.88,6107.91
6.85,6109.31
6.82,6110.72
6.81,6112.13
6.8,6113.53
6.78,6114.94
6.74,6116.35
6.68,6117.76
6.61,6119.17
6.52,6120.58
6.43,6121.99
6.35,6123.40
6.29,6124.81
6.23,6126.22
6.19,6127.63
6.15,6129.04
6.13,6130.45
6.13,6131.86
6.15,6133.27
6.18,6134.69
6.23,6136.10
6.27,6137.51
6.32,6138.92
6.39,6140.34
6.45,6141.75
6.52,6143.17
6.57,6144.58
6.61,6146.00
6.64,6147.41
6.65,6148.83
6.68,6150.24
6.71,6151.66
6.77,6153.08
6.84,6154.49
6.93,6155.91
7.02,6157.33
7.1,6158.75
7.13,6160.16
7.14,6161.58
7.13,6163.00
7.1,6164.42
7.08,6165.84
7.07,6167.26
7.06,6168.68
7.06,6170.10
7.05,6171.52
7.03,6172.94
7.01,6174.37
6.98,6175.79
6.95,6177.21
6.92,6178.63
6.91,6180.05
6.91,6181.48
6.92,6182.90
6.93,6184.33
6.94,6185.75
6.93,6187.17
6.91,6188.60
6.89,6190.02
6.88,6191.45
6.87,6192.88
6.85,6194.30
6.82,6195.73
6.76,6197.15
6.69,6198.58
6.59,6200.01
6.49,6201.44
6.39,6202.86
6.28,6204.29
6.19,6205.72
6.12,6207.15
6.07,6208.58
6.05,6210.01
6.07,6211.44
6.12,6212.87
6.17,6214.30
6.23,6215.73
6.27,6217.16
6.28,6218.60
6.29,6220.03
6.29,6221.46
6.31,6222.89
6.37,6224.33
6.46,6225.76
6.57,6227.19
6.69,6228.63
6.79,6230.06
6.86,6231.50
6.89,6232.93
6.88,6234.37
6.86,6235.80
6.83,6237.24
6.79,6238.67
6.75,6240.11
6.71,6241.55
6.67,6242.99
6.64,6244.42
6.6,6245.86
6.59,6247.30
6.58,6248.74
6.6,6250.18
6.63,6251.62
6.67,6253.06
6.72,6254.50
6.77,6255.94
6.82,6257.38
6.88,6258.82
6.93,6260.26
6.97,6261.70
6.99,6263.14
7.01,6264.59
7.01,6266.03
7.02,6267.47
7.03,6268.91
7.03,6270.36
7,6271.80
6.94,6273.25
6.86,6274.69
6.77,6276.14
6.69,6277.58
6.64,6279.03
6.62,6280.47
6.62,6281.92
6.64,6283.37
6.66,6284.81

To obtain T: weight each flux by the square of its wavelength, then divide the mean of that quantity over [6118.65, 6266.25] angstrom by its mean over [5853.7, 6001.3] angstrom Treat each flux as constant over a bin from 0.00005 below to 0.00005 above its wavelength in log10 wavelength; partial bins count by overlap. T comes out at 1.3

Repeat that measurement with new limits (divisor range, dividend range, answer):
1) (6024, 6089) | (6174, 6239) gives 1.11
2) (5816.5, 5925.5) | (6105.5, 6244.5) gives 1.27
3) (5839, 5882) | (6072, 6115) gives 1.26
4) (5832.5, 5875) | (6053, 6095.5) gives 1.18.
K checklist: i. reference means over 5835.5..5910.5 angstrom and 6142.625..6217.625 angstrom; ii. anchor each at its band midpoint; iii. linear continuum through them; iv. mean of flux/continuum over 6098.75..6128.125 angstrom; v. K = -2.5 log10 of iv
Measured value -0.03 mag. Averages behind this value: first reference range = 5.66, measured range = 6.67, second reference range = 6.74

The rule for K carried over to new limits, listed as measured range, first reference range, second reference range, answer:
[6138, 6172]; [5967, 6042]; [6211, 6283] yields -0.067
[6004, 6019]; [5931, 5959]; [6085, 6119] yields -0.100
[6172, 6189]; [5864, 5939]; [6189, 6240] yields -0.084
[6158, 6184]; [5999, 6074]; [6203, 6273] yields -0.089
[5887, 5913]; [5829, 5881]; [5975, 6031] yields 0.015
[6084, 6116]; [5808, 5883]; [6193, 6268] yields -0.061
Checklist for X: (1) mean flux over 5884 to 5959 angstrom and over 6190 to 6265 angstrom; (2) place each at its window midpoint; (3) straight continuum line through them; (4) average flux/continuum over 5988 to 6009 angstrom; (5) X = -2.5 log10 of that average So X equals -0.04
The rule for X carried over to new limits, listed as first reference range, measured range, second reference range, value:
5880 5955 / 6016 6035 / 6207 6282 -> -0.09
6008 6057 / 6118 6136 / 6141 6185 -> 0.07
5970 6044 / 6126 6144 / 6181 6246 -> 0.02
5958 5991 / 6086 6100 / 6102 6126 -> -0.02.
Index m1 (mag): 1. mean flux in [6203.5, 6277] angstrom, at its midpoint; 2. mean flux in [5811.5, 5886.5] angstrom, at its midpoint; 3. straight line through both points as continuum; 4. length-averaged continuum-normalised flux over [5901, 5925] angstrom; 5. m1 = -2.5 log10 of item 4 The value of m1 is 0.034 mag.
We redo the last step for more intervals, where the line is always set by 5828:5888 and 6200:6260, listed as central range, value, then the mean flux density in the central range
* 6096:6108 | -0.09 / 6.8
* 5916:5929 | 0.03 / 5.65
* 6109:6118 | -0.09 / 6.78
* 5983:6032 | -0.02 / 6.11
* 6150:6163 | -0.10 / 6.94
